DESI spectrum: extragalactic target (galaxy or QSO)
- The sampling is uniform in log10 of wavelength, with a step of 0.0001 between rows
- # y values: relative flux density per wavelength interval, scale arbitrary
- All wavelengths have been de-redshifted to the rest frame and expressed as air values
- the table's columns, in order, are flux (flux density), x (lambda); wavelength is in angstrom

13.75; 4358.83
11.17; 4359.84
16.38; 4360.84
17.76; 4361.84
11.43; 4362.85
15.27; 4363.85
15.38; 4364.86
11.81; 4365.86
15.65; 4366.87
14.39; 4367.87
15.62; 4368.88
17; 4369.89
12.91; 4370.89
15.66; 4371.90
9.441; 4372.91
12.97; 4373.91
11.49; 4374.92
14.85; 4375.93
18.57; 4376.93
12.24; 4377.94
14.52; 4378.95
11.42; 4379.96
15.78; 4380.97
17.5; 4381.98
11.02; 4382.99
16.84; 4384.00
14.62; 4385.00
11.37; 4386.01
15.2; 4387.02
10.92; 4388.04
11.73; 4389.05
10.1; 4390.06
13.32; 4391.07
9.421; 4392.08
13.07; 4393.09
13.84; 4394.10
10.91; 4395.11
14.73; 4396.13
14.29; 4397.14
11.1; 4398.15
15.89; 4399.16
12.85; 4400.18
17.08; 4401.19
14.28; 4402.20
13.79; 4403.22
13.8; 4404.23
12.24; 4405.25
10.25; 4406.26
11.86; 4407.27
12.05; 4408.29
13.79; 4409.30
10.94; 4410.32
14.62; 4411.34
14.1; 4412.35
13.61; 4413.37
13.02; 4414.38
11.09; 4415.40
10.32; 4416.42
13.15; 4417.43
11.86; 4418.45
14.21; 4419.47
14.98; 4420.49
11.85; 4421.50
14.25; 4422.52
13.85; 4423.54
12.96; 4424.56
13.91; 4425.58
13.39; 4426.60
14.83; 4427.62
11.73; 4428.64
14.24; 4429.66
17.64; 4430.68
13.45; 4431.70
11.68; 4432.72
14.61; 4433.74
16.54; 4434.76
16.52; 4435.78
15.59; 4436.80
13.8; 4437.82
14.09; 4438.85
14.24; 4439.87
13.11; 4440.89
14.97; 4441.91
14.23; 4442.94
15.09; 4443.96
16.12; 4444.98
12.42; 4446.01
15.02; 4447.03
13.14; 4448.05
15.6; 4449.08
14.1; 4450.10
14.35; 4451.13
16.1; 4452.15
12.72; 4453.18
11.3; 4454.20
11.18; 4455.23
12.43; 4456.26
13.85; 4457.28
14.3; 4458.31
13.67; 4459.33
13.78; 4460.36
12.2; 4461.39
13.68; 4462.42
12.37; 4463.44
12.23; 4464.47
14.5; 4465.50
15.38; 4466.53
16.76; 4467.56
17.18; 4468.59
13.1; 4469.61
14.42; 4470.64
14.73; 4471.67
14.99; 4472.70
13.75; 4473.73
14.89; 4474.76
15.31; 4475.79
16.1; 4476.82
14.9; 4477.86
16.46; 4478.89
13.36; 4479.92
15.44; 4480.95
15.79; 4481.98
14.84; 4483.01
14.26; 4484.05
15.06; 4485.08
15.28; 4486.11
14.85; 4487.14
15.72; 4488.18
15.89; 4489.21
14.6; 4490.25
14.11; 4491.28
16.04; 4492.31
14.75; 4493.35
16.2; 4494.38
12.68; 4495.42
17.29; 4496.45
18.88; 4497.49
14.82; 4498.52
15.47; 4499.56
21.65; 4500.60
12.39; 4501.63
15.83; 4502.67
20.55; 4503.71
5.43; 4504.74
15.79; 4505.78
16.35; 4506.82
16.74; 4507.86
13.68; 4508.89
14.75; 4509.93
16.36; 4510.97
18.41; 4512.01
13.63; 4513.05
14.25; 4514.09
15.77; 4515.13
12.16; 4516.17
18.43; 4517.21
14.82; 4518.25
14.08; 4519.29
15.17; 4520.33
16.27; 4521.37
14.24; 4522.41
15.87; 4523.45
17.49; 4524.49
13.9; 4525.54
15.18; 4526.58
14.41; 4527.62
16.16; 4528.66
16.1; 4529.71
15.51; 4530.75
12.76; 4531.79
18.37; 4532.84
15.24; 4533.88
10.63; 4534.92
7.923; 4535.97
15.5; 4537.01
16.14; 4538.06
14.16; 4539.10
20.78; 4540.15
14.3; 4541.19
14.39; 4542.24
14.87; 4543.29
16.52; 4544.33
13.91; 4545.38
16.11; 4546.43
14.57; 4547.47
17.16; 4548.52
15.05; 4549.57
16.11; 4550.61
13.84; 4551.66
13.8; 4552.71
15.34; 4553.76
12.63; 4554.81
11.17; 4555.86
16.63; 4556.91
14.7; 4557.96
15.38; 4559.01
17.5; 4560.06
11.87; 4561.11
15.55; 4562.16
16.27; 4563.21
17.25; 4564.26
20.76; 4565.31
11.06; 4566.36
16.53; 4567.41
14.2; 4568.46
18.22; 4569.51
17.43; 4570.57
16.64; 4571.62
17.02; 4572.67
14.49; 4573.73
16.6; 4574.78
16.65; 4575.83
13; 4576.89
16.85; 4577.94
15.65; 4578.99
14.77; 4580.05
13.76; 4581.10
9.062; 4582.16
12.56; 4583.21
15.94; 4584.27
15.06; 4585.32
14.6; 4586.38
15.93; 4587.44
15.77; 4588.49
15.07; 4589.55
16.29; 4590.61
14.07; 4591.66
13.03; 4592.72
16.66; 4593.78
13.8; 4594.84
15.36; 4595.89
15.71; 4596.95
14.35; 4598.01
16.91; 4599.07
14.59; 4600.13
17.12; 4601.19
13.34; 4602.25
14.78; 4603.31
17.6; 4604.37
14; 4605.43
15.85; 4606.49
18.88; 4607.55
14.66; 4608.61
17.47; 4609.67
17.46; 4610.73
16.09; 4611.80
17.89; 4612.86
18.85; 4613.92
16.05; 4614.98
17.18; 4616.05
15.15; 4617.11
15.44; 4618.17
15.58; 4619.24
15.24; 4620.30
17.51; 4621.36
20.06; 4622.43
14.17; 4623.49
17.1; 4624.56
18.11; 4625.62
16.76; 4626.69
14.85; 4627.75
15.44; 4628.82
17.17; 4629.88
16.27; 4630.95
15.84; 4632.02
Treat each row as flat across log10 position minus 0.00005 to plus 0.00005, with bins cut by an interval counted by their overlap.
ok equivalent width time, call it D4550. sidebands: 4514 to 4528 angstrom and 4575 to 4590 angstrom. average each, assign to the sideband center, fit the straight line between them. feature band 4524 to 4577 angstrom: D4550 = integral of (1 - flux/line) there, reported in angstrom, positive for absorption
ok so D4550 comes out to -1.2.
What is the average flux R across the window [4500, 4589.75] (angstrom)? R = 15.2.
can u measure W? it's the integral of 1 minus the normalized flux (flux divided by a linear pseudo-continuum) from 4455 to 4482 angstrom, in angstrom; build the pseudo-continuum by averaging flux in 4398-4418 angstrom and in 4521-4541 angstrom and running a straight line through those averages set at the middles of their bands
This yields -0.6 angstrom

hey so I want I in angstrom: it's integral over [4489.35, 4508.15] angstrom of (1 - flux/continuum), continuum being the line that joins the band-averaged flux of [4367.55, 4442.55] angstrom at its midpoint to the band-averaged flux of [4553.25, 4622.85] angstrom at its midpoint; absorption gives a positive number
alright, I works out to -1.2 angstrom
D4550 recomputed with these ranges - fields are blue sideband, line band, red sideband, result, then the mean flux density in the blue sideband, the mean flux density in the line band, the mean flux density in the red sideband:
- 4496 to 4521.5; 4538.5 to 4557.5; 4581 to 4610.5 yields 0.3 angstrom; 15.5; 15.1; 15.1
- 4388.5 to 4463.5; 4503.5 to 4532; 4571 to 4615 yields -1.0 angstrom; 13.5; 15.1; 15.5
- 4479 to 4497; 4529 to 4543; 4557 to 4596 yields 0.4 angstrom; 15.1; 14.8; 15.3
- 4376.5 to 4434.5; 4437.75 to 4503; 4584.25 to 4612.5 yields -2.5 angstrom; 13.4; 14.7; 15.6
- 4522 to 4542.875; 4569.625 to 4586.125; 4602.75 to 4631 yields 0.7 angstrom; 15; 15.1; 16.5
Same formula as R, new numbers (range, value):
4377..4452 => 13.6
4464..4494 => 15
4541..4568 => 15.1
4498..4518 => 15.4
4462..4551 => 15.1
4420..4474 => 14.1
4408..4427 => 13.1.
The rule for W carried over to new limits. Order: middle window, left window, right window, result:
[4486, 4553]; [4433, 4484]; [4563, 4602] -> -1.71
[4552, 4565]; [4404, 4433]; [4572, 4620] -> 0.05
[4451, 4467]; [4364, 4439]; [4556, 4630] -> 0.99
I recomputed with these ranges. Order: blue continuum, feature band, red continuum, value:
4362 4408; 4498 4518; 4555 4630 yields -0.8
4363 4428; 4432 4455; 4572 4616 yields -0.6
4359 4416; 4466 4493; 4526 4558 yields -1.5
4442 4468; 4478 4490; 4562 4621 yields -0.8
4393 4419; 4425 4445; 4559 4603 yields -1.6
